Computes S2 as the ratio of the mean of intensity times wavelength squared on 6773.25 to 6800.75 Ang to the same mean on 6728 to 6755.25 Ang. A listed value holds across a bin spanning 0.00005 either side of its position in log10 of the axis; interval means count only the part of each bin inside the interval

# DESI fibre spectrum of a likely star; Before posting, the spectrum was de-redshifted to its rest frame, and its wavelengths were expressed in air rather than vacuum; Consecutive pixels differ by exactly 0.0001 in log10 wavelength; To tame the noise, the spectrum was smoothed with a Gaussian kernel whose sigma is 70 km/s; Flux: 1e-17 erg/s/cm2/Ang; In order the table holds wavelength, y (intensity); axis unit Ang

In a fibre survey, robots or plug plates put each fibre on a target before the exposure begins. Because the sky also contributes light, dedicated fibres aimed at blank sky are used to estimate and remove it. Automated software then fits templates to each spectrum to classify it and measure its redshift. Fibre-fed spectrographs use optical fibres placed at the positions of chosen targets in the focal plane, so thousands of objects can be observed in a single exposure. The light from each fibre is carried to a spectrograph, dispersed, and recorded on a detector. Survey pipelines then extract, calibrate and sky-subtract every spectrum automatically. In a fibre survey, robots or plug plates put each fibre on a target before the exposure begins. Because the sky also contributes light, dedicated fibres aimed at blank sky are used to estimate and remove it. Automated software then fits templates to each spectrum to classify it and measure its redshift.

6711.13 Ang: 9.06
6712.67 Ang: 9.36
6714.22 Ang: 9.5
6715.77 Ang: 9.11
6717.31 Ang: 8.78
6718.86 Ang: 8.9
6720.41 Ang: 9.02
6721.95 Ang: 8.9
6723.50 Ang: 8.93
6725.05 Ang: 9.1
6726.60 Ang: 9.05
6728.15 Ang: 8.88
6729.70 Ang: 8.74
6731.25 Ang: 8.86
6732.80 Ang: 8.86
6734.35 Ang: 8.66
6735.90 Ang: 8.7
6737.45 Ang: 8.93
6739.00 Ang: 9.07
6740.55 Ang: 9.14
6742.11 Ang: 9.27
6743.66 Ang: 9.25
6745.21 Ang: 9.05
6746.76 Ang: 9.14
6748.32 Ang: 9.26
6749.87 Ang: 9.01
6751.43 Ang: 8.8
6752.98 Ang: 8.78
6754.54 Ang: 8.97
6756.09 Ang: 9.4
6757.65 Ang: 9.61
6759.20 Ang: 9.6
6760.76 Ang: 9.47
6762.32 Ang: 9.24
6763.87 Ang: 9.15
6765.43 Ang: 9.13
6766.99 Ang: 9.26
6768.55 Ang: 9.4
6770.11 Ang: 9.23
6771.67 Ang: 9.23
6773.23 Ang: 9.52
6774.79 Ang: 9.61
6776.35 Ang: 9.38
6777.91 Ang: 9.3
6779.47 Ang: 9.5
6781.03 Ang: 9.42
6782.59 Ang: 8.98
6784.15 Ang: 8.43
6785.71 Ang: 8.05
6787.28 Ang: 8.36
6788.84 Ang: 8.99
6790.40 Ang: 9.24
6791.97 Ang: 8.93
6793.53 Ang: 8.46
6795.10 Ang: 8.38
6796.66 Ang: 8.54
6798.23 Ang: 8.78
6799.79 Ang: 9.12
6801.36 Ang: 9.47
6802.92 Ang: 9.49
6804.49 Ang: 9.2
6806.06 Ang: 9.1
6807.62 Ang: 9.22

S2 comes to 1.0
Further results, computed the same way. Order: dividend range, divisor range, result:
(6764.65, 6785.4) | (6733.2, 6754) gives 1.04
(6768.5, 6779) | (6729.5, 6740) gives 1.07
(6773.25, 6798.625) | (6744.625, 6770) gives 0.98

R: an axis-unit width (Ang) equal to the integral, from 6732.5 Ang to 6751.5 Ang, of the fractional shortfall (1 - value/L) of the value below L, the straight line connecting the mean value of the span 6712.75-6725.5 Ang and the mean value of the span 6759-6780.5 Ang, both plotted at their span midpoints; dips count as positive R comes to 0.3 Ang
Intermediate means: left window 9.04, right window 9.35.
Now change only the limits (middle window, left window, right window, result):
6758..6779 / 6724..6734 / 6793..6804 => -1.06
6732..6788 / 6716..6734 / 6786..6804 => -1.43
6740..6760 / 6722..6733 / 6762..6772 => -0.18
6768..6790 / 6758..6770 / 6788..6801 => -0.04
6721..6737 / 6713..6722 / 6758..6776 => 0.45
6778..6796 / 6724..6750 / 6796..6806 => 0.53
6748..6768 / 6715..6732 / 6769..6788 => -0.39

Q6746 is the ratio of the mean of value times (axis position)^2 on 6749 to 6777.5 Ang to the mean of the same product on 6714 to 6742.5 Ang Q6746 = 1.0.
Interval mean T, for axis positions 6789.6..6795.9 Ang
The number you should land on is 8.75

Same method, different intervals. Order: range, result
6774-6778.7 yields 9.43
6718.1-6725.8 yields 8.97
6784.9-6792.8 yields 8.71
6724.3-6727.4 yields 9.07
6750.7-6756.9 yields 8.99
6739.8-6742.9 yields 9.19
